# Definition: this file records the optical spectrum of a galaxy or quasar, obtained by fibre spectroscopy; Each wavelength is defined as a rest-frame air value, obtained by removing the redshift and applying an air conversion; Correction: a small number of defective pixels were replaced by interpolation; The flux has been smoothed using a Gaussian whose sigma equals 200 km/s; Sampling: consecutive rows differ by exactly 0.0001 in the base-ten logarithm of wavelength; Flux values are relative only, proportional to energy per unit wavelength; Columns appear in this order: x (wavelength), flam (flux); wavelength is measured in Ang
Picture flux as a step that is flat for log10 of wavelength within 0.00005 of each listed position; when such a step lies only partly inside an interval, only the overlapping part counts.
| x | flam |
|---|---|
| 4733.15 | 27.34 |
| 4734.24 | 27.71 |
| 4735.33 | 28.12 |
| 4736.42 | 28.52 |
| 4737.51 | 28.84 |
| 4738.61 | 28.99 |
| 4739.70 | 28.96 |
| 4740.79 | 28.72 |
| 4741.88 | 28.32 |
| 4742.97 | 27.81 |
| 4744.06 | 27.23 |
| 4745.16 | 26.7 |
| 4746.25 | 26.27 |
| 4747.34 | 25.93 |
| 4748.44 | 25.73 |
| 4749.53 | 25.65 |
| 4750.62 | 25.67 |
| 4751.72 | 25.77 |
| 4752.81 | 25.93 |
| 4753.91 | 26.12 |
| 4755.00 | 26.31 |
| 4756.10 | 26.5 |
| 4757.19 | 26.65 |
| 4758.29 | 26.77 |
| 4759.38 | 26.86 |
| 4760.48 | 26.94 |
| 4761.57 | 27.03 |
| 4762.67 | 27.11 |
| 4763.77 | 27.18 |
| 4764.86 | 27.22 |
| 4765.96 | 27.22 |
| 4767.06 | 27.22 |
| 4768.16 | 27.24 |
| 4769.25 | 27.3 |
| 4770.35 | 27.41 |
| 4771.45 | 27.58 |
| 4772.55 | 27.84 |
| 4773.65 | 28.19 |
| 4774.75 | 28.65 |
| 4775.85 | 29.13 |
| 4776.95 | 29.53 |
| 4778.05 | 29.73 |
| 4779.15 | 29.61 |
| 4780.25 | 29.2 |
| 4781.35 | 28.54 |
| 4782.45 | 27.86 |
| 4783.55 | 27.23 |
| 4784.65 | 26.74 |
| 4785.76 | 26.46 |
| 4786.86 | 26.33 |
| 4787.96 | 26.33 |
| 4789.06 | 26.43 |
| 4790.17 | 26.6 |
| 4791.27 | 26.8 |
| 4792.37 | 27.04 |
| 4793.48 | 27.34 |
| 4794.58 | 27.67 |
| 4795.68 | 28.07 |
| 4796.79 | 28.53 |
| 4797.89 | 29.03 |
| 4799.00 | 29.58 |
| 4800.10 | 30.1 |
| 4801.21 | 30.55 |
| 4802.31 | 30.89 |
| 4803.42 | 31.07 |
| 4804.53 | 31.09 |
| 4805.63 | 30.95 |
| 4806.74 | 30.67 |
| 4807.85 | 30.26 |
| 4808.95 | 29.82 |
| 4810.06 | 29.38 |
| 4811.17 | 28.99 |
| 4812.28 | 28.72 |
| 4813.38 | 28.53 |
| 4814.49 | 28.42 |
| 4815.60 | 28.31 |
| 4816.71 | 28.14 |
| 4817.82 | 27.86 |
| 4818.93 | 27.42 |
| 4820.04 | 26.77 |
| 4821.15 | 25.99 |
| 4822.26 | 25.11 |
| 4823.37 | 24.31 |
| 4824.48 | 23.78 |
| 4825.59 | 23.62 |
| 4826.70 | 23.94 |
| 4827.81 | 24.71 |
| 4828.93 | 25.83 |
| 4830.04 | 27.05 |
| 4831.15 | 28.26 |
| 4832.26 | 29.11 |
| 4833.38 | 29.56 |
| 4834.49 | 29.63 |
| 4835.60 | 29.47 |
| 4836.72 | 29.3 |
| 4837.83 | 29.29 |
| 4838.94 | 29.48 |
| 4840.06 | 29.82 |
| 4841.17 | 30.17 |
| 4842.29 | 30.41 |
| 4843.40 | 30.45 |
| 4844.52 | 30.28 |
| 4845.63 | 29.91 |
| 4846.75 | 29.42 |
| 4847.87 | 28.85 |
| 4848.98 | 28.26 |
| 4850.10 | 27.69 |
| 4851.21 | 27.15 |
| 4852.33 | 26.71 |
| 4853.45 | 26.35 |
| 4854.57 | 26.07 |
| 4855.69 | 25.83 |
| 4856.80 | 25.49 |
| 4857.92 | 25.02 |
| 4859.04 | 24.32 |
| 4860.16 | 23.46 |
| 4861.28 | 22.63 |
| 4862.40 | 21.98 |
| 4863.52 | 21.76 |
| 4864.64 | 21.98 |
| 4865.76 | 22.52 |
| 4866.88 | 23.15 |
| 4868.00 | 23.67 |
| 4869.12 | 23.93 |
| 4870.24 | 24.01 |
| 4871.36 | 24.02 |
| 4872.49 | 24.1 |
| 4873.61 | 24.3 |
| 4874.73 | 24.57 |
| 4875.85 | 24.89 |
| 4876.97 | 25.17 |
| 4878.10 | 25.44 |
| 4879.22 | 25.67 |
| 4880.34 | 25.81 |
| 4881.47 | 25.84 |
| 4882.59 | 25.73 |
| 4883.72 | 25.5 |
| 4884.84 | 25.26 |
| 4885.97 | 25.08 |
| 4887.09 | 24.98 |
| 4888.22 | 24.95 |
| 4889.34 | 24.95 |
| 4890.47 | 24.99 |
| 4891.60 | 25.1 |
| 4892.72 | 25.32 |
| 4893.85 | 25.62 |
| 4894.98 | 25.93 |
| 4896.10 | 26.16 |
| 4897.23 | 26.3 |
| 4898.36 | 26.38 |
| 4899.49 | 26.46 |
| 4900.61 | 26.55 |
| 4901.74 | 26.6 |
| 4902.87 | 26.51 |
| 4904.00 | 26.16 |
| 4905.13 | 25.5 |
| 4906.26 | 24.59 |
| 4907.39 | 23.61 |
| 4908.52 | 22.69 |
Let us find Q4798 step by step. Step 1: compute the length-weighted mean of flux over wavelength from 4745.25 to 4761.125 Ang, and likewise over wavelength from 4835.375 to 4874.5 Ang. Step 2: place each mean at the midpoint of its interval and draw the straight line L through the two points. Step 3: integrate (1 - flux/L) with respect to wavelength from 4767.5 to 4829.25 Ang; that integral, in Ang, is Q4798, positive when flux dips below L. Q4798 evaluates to -3.9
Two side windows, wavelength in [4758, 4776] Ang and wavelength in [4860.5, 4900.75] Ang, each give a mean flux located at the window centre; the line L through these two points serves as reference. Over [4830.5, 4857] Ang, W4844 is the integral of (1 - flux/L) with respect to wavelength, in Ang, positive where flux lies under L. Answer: -3.2 Ang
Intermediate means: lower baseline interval 27.4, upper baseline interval 24.7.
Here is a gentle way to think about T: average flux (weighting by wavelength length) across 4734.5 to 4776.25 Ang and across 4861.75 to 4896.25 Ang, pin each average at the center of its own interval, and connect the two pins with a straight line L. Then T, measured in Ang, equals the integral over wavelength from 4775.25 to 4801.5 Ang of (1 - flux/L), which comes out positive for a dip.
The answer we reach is -1.5 Ang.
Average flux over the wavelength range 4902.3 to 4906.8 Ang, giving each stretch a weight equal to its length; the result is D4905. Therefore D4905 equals 25.7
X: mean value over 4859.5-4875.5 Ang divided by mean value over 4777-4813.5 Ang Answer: 0.8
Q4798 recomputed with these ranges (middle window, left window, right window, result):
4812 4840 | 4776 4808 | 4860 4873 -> -1.37 Ang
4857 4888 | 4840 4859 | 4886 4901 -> 2.85 Ang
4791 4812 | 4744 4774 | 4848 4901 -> -2.62 Ang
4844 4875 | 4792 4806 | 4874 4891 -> 1.35 Ang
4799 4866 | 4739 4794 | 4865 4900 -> -4.09 Ang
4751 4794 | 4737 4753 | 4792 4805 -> 1.35 Ang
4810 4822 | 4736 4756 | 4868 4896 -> -0.88 Ang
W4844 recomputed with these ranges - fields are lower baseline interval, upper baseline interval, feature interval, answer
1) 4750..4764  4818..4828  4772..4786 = -1.3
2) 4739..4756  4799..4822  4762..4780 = -0.2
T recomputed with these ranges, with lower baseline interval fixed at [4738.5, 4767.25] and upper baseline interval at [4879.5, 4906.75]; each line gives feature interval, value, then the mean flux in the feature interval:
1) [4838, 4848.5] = -1.50 Ang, 29.8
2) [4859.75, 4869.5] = 1.19 Ang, 22.8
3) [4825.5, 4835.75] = -0.38 Ang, 27.2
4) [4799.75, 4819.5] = -2.32 Ang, 29.5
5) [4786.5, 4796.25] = -0.15 Ang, 27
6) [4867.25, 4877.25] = 0.62 Ang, 24.3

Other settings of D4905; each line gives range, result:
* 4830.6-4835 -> 29.1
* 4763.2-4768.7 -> 27.2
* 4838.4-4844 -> 30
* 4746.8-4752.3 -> 25.7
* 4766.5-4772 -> 27.3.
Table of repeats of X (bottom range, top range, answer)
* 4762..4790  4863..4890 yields 0.88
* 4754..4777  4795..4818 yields 1.08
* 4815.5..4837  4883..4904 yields 0.96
